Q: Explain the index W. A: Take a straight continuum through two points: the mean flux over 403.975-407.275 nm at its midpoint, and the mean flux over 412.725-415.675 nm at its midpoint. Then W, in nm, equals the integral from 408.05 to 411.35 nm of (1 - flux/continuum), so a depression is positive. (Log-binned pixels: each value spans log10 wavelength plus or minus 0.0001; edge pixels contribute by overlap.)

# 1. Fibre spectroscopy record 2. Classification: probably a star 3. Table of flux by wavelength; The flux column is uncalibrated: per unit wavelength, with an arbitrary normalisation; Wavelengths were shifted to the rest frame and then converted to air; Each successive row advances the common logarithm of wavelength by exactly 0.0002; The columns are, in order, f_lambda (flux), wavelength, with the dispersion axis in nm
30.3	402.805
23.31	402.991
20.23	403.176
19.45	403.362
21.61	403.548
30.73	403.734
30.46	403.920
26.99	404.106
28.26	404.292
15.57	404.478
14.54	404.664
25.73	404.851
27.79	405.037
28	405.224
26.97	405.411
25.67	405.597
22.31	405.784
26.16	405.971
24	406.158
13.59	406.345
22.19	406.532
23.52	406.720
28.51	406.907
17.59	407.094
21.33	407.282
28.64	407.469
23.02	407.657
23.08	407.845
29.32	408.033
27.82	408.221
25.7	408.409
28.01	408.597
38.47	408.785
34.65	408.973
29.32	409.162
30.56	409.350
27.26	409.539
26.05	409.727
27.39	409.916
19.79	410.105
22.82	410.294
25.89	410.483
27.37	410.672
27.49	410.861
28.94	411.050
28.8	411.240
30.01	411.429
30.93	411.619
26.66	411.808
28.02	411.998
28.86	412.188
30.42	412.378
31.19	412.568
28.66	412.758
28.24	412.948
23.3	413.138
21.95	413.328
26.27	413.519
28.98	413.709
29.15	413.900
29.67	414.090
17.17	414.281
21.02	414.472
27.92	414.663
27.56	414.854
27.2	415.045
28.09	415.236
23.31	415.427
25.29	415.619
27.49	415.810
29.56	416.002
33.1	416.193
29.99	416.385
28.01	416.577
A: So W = -0.47 nm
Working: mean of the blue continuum 23.4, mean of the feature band 28.1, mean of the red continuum 25.8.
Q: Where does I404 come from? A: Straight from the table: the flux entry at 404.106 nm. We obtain 26.99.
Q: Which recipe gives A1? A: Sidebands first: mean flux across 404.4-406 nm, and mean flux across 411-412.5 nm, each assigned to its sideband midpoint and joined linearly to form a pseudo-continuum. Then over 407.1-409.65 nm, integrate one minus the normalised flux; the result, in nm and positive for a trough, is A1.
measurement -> -0.15 nm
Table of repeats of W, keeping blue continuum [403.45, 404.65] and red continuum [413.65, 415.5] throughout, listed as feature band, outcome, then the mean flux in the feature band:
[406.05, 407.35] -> 0.184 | 21.6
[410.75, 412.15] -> -0.166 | 28.7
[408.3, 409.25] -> -0.218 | 31.2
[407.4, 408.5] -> -0.041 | 26.2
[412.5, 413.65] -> -0.033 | 26.6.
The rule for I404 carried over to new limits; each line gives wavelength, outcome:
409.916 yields 27.39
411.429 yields 30.01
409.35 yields 30.56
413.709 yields 28.98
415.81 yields 27.49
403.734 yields 30.73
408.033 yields 29.32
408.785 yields 38.47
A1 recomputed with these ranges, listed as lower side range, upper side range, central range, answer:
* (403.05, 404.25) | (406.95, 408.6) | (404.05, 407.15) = 0.19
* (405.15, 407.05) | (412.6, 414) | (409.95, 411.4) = -0.02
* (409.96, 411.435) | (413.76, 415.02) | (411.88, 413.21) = -0.13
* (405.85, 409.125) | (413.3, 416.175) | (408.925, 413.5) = -0.28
